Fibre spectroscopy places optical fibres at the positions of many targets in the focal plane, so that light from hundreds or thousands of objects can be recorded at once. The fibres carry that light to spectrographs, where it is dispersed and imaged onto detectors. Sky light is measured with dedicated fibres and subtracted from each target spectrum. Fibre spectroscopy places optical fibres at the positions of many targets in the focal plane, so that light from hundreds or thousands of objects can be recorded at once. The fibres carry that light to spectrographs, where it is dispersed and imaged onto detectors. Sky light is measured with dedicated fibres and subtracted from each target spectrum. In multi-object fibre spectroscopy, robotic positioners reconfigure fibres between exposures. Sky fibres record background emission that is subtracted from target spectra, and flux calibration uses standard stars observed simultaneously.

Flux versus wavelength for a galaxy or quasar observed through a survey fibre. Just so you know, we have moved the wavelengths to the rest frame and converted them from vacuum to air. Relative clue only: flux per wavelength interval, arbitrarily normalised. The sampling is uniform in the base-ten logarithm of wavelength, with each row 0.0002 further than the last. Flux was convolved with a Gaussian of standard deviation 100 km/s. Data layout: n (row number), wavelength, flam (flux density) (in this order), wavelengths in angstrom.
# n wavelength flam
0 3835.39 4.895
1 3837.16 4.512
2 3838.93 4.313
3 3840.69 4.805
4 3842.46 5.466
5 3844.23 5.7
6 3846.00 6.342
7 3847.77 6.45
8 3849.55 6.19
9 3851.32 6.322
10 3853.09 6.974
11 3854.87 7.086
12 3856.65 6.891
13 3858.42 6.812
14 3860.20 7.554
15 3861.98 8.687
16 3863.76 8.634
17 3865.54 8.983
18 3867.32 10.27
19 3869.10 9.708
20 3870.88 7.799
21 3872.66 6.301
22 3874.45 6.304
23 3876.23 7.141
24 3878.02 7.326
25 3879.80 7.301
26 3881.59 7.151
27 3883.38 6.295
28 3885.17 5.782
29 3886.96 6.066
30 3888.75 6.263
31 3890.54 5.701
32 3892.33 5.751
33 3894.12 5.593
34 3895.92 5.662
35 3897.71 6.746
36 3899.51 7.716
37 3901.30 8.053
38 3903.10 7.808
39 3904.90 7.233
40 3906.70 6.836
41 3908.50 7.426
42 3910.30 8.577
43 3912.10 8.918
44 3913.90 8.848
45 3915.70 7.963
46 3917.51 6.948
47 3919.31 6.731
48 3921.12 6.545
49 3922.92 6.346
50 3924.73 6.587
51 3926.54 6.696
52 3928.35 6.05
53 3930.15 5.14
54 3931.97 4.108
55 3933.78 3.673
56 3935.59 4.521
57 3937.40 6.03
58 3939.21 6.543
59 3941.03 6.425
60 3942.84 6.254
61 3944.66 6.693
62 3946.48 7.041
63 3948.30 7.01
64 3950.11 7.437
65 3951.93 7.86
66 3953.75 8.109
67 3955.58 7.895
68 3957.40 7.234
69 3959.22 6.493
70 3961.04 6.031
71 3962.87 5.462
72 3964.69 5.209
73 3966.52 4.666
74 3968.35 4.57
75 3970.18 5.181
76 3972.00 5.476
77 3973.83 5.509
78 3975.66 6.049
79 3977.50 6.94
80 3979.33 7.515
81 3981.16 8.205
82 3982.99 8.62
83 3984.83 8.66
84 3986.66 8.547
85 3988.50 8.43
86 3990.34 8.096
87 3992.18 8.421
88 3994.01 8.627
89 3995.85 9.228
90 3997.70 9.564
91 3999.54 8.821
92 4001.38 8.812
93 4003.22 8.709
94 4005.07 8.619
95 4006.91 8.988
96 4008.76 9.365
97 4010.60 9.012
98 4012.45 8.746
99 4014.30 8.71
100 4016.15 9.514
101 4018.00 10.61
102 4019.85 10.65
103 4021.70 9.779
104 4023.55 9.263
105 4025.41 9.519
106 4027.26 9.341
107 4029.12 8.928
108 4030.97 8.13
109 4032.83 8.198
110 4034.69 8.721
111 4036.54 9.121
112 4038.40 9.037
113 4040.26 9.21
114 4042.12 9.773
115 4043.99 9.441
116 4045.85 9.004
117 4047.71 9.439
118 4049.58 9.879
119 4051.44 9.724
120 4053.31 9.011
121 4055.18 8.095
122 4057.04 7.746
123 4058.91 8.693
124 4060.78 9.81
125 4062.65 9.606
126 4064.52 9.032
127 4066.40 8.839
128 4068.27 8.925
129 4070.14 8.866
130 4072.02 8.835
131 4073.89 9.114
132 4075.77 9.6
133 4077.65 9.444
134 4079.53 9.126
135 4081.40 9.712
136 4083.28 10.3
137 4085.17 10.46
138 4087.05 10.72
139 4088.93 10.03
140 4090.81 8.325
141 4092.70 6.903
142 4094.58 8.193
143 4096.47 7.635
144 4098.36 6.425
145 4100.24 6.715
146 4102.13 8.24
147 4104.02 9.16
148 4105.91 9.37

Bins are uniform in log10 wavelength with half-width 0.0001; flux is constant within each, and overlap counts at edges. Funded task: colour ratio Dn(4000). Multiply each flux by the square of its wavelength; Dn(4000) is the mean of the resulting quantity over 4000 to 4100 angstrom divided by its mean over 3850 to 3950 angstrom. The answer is 1.42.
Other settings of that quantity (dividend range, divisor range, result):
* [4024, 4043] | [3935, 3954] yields 1.40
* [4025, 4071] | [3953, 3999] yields 1.31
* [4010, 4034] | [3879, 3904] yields 1.51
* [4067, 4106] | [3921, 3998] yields 1.40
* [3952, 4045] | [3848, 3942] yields 1.25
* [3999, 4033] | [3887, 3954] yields 1.44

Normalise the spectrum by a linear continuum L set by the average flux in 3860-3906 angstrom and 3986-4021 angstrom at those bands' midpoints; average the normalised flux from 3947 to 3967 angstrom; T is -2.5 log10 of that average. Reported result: 0.23 mag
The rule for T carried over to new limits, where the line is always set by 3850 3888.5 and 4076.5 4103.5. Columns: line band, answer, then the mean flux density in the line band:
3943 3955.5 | 0.08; 7.32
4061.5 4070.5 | -0.06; 9.08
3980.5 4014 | -0.08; 8.75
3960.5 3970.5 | 0.47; 5.15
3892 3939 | 0.15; 6.64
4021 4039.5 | -0.08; 9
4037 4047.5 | -0.10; 9.29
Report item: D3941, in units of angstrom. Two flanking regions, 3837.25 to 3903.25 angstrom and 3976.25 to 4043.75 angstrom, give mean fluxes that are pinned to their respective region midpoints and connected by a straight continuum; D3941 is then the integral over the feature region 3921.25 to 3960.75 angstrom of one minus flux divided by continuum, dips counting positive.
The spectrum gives 7.5 angstrom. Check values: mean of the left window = 6.83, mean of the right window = 8.89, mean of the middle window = 6.39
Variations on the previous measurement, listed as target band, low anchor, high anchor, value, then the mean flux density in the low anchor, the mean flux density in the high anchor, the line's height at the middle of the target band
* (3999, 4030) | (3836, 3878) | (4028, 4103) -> -3.04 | 6.92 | 8.93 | 8.44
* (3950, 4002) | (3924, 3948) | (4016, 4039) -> 0.59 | 5.85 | 9.29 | 7.36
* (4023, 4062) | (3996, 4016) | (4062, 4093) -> 0.41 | 8.97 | 9.33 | 9.15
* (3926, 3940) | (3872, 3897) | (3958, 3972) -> 1.18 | 6.33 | 5.42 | 5.79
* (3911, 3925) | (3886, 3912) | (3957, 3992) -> -1.18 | 6.88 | 6.71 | 6.84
